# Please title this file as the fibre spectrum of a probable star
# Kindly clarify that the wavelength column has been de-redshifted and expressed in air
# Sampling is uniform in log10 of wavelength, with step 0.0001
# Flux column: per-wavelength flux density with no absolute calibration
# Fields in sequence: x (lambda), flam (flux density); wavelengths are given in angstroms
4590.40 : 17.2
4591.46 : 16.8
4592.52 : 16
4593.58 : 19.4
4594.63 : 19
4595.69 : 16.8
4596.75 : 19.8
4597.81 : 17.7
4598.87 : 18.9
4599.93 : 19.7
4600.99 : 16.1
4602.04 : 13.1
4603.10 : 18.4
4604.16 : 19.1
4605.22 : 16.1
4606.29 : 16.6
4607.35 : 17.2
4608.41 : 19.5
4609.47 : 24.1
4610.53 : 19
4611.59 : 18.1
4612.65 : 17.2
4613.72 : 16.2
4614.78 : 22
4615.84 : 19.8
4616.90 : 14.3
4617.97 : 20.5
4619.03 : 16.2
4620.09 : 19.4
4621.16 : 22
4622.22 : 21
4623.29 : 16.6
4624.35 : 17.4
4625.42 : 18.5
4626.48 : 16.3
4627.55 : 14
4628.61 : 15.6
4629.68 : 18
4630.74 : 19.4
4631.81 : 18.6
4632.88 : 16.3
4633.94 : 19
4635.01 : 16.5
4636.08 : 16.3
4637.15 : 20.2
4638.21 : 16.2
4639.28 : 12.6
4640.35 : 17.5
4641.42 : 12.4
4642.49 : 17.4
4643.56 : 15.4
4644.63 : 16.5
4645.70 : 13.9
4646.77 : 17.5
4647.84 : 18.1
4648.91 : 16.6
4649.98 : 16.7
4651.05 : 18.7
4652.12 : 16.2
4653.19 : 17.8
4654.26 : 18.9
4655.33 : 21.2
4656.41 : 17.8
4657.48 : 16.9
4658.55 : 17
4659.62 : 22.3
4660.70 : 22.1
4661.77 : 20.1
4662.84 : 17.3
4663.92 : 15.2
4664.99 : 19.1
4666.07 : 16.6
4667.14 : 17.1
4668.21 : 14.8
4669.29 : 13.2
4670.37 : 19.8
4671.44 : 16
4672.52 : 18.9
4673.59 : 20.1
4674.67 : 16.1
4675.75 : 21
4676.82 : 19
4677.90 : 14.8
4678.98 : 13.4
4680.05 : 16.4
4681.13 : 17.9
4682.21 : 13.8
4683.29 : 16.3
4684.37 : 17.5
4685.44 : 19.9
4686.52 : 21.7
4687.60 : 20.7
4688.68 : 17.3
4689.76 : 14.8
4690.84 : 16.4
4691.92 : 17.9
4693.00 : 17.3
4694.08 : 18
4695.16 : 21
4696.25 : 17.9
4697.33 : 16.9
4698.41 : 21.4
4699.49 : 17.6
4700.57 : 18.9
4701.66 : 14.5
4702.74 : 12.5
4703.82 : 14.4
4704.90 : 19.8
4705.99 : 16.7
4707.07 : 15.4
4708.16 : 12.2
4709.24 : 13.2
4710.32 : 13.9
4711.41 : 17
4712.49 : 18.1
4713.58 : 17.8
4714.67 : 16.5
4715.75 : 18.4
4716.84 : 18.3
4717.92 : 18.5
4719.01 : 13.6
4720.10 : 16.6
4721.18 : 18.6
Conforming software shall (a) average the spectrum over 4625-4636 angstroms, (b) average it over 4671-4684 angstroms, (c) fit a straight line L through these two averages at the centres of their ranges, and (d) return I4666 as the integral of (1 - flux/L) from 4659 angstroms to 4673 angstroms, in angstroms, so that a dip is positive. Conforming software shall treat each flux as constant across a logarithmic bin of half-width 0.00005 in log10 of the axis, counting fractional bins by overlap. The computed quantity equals -0.7 angstroms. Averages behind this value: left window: 17.2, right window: 17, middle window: 17.9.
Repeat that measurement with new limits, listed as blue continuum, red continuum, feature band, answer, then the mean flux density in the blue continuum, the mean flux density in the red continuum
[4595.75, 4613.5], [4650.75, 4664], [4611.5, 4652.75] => 2.5 angstroms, 18.1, 18.7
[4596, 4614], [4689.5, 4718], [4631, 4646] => 1.0 angstroms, 18.1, 16.9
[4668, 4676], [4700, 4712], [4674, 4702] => -2.1 angstroms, 17.5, 15.3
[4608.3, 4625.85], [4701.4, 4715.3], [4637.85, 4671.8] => 0.7 angstroms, 18.9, 15.6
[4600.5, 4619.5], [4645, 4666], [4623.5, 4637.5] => 0.5 angstroms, 18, 18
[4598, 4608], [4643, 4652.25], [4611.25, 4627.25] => -1.2 angstroms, 17.3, 16.6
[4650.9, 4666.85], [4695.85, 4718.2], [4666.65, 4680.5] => 0.7 angstroms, 18.5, 16.6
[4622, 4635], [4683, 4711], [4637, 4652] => 0.9 angstroms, 17.4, 17.1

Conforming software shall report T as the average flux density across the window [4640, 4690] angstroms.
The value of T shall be 17.5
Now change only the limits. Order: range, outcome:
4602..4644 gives 17.7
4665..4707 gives 17.3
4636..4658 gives 16.9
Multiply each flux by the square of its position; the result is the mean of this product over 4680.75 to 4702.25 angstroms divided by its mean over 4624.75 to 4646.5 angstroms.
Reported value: 1.11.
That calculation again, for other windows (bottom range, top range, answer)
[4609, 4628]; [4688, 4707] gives 0.96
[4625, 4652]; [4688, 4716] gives 1.03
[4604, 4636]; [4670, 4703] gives 1.00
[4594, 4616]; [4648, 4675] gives 1.00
